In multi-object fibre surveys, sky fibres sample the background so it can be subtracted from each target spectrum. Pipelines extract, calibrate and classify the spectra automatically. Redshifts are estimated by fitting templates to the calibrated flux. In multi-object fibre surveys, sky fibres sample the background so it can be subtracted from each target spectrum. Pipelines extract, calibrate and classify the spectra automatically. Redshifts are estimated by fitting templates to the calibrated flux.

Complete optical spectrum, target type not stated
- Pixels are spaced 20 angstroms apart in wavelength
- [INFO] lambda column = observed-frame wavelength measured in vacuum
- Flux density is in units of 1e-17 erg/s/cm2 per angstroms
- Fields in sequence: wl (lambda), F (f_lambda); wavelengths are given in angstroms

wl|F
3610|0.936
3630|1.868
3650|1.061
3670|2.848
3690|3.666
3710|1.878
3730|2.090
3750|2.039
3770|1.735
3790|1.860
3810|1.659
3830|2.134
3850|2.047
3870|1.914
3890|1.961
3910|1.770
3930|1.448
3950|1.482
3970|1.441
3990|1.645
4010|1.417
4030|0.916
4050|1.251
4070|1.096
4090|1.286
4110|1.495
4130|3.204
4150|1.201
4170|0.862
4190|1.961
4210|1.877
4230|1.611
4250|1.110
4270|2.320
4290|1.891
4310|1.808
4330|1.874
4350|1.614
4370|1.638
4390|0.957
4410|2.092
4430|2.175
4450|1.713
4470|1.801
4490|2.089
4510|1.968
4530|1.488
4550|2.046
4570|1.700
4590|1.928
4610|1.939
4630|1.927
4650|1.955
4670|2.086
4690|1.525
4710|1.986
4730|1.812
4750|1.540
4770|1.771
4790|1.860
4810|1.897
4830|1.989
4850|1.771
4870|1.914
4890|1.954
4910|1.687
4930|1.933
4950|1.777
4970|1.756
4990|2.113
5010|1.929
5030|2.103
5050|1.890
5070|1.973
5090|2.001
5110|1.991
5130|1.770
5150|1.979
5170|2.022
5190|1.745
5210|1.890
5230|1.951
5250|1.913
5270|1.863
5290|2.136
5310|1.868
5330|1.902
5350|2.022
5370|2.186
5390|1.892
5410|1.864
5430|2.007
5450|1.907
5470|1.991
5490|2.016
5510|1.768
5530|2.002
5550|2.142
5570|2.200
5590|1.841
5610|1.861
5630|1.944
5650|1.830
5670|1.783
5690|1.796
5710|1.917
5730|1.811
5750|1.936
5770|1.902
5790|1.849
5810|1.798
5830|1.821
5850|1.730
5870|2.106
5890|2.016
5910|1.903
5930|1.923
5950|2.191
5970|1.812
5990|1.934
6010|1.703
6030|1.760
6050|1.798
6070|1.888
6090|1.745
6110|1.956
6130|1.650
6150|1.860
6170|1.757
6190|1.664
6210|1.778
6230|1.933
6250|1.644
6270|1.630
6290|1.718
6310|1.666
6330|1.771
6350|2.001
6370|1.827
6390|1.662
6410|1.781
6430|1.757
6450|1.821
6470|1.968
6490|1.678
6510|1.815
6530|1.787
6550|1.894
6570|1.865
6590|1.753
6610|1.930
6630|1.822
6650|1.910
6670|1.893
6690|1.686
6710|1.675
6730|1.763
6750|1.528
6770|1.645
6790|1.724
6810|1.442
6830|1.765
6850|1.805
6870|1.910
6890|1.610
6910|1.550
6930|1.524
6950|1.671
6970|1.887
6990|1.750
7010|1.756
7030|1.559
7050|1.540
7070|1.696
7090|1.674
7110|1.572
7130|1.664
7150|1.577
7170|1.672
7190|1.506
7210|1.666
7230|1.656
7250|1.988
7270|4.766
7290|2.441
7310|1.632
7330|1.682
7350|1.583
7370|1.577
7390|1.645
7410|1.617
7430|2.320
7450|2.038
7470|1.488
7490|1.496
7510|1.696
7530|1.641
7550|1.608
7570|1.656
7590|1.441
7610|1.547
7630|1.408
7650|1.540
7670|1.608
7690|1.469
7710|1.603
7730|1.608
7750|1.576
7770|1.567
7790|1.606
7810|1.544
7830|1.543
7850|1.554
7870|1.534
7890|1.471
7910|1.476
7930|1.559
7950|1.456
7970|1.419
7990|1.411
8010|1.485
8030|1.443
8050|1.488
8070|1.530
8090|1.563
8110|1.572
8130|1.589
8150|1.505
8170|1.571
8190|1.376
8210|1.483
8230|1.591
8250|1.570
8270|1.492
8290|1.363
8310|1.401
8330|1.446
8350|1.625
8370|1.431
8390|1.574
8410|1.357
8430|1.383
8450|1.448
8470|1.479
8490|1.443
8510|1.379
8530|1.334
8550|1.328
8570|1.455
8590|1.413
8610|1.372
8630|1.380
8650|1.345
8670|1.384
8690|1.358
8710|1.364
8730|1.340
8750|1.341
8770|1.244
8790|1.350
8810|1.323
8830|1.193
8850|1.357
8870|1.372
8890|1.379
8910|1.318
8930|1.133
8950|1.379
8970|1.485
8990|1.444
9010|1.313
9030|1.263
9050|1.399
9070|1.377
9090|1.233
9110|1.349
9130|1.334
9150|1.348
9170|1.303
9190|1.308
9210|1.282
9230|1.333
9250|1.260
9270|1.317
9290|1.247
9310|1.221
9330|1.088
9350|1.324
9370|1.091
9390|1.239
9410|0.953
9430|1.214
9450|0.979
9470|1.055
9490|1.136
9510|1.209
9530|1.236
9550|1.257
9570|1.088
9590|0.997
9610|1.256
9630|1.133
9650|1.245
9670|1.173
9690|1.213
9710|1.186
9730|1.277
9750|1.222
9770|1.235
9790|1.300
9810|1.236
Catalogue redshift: 0.11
